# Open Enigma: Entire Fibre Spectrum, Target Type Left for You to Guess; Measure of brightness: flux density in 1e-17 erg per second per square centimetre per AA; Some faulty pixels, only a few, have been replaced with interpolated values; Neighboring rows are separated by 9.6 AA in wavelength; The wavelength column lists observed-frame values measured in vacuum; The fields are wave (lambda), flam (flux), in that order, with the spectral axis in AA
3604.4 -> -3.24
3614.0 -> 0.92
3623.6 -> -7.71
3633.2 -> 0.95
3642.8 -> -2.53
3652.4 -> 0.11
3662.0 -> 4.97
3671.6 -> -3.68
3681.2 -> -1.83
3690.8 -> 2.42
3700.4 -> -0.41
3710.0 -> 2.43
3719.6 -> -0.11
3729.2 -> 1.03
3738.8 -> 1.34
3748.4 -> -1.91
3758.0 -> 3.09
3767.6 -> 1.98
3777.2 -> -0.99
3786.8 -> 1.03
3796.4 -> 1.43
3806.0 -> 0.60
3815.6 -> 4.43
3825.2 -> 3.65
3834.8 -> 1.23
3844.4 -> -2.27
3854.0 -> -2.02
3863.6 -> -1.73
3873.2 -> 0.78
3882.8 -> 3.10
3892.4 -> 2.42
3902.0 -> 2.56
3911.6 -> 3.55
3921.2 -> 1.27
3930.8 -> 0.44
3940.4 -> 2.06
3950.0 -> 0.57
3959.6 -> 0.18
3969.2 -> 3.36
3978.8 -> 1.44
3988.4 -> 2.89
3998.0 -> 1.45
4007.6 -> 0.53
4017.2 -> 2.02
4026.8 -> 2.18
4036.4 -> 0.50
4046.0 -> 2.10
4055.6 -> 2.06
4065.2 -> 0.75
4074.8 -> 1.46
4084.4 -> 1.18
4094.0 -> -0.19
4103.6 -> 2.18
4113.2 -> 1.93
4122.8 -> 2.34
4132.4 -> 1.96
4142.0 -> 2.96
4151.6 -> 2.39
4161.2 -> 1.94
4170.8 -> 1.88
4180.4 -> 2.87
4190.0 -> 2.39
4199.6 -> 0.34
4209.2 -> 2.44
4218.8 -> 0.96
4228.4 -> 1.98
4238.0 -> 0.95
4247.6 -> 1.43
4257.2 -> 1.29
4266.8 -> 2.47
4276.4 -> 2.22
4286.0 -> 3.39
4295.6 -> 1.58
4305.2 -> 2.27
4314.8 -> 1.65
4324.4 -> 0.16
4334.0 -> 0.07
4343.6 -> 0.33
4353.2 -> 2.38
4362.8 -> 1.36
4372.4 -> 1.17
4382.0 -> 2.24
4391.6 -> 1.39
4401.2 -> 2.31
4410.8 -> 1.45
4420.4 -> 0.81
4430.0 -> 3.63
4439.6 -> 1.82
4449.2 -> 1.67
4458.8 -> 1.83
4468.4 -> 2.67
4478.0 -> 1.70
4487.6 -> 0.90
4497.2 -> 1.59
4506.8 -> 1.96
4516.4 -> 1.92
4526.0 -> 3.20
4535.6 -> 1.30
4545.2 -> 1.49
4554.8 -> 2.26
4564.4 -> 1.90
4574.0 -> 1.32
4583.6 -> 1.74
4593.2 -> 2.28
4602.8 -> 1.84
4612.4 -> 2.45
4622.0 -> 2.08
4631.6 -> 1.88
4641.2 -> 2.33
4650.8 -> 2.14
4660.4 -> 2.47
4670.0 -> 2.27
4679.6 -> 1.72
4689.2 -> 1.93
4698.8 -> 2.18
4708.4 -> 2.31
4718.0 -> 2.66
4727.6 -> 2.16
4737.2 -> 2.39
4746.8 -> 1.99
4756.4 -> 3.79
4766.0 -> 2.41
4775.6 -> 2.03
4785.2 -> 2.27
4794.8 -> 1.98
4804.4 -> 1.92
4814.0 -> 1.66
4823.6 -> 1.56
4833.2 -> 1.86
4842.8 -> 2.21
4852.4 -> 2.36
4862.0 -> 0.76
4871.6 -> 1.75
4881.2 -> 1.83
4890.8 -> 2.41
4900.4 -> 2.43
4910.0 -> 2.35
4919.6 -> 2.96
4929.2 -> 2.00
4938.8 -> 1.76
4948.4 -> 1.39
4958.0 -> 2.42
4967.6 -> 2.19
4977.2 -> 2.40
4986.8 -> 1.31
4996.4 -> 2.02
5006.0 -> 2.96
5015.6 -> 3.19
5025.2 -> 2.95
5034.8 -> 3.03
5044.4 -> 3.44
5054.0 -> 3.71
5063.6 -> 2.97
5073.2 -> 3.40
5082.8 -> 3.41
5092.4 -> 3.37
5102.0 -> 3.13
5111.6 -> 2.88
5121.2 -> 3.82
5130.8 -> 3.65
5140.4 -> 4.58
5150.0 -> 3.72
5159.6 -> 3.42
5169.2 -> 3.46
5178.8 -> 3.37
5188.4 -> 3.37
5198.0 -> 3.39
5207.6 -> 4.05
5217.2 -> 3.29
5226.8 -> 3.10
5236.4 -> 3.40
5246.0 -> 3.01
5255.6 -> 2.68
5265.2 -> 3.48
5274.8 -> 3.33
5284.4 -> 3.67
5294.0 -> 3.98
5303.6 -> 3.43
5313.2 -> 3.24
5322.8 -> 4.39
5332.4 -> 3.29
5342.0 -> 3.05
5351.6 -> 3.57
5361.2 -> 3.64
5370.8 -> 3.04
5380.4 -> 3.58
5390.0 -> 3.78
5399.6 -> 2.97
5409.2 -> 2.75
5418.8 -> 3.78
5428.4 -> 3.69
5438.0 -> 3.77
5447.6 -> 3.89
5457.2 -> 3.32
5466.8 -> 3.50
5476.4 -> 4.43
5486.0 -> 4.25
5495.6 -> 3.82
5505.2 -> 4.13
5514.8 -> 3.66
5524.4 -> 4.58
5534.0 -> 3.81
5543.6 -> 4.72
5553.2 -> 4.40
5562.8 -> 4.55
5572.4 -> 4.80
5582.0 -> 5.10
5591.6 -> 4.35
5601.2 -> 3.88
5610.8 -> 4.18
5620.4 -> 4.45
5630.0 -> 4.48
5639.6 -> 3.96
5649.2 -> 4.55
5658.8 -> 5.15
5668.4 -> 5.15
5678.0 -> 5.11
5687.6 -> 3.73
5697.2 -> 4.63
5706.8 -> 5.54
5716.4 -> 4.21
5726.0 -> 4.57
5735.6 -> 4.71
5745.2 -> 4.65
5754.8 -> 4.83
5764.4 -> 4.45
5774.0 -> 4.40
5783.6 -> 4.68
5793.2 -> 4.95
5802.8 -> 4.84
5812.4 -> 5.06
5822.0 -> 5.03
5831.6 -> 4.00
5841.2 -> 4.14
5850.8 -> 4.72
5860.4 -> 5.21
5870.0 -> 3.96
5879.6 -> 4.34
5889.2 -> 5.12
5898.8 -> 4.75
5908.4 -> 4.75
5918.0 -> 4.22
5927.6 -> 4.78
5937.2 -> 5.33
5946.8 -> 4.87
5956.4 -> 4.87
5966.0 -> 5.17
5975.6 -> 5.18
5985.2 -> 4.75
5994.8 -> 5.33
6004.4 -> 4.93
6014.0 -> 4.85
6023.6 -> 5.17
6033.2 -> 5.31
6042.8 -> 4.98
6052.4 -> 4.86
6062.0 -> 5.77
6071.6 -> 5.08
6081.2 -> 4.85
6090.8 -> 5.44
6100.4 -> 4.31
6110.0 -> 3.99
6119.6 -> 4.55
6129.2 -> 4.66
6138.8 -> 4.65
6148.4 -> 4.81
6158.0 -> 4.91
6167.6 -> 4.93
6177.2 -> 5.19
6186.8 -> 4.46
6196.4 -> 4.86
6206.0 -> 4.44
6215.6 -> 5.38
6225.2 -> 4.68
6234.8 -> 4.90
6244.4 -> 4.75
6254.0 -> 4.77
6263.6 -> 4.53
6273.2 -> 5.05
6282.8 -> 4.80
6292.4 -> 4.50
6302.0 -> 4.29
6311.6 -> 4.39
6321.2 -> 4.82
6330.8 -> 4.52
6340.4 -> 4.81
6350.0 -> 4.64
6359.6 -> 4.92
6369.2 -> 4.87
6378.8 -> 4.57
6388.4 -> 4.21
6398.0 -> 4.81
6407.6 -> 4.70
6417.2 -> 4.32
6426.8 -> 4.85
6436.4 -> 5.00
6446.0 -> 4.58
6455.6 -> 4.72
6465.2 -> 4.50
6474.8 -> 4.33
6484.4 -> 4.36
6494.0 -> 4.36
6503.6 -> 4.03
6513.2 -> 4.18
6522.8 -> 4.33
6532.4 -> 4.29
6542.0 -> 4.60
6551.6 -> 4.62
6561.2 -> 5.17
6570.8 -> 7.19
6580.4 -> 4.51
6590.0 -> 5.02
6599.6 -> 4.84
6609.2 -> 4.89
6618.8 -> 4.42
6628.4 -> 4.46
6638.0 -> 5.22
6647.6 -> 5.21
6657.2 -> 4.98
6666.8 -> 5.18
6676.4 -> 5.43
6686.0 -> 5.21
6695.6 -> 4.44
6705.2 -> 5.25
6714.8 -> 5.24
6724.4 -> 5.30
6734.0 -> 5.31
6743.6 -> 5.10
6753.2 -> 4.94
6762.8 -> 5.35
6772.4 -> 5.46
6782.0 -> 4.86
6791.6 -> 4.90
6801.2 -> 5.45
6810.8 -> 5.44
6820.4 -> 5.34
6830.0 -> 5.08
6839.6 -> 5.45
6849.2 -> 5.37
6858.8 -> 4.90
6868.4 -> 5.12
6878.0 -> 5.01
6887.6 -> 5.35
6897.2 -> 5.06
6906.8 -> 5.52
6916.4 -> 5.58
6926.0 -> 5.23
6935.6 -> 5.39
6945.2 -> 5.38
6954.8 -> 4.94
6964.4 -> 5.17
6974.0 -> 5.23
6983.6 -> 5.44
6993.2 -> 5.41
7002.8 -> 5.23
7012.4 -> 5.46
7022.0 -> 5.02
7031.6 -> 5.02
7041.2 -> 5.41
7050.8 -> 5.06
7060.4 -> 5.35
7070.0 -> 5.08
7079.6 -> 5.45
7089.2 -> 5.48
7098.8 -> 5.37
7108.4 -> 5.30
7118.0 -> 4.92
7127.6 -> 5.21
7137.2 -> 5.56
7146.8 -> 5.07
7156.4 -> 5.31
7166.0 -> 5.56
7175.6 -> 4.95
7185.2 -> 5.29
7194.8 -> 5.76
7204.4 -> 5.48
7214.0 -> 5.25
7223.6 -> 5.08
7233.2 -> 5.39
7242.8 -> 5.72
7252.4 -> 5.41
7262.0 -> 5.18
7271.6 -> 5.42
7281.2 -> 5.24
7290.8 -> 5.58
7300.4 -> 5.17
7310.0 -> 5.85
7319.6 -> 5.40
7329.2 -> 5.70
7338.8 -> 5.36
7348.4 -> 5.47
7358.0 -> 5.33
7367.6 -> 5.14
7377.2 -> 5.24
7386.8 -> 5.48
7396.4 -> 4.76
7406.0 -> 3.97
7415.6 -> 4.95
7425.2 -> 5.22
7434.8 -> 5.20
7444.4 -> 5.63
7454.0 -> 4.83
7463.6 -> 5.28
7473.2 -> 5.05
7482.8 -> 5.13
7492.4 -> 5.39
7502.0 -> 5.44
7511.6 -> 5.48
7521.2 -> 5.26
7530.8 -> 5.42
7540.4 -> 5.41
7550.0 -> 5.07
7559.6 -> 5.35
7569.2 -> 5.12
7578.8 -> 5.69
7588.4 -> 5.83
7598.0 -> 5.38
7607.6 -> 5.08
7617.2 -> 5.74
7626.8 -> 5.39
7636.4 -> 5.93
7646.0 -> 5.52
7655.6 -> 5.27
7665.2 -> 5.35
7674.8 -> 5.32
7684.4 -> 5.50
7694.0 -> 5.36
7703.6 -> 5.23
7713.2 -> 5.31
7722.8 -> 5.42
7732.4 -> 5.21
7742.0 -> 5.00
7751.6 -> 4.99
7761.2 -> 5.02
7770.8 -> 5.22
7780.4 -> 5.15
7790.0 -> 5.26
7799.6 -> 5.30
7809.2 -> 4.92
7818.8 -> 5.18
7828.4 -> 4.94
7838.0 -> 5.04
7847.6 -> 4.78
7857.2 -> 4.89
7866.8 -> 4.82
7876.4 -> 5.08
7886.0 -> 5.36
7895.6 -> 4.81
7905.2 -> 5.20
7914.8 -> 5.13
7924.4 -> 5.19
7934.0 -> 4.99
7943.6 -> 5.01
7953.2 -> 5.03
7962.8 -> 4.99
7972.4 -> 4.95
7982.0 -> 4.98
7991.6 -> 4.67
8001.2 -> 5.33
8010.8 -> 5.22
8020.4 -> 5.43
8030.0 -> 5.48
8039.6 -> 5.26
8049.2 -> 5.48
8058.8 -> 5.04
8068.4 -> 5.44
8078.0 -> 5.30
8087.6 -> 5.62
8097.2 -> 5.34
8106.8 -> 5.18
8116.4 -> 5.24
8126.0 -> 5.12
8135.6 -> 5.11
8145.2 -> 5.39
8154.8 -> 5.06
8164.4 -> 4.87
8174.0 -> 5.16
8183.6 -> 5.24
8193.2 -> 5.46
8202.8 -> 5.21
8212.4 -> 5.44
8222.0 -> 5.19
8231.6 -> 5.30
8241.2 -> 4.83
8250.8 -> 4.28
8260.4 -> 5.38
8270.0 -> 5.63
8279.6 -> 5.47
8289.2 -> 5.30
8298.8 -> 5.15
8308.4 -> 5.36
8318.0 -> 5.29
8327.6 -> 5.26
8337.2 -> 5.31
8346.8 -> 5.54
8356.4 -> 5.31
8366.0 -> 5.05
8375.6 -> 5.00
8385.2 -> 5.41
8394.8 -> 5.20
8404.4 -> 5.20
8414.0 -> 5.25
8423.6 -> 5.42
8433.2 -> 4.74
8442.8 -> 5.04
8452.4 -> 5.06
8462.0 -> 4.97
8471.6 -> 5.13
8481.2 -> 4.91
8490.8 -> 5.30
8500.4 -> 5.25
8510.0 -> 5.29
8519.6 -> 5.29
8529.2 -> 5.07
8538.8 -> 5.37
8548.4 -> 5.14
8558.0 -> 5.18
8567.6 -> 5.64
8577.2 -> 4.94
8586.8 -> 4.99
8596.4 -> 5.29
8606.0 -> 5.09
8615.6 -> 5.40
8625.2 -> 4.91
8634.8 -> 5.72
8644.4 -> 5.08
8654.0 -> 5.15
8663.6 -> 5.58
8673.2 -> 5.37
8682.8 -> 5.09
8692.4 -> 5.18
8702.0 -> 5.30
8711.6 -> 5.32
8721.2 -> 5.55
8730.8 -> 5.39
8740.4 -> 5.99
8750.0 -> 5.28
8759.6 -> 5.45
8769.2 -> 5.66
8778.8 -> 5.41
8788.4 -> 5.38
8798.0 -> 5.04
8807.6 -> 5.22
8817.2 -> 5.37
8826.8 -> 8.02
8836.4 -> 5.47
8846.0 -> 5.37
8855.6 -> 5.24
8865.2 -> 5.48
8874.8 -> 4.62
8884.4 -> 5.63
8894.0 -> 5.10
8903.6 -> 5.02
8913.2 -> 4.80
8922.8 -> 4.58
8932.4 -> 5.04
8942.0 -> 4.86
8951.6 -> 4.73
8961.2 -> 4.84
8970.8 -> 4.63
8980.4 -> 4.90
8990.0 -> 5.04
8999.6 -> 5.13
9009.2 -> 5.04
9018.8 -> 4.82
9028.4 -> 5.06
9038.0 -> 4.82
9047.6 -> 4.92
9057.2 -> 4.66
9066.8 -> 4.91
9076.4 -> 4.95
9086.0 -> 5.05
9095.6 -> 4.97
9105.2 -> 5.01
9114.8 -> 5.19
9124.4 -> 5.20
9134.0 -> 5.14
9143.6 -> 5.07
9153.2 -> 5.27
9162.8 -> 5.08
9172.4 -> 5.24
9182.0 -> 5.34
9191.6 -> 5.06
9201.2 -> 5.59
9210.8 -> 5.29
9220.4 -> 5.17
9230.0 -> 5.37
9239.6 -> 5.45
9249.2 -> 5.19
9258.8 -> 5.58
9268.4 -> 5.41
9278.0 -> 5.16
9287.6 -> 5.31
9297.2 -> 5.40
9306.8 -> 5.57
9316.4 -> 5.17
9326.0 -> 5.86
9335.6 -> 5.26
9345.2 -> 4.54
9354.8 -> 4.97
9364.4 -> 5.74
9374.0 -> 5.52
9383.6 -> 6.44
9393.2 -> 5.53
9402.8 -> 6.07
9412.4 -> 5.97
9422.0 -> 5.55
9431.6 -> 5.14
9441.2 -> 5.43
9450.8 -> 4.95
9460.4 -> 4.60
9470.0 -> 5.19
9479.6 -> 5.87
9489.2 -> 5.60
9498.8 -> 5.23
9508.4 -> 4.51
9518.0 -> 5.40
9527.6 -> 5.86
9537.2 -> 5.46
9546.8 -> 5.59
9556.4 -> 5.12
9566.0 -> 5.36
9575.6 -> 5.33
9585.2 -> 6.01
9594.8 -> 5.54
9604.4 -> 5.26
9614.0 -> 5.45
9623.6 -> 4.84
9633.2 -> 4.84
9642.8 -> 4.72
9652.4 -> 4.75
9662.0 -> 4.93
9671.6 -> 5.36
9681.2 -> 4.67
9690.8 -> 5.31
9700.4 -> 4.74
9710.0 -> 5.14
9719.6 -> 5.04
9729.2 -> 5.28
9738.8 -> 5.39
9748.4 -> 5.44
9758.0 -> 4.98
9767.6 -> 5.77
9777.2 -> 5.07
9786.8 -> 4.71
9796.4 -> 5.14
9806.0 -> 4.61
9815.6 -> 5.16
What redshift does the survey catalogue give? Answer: 0.26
